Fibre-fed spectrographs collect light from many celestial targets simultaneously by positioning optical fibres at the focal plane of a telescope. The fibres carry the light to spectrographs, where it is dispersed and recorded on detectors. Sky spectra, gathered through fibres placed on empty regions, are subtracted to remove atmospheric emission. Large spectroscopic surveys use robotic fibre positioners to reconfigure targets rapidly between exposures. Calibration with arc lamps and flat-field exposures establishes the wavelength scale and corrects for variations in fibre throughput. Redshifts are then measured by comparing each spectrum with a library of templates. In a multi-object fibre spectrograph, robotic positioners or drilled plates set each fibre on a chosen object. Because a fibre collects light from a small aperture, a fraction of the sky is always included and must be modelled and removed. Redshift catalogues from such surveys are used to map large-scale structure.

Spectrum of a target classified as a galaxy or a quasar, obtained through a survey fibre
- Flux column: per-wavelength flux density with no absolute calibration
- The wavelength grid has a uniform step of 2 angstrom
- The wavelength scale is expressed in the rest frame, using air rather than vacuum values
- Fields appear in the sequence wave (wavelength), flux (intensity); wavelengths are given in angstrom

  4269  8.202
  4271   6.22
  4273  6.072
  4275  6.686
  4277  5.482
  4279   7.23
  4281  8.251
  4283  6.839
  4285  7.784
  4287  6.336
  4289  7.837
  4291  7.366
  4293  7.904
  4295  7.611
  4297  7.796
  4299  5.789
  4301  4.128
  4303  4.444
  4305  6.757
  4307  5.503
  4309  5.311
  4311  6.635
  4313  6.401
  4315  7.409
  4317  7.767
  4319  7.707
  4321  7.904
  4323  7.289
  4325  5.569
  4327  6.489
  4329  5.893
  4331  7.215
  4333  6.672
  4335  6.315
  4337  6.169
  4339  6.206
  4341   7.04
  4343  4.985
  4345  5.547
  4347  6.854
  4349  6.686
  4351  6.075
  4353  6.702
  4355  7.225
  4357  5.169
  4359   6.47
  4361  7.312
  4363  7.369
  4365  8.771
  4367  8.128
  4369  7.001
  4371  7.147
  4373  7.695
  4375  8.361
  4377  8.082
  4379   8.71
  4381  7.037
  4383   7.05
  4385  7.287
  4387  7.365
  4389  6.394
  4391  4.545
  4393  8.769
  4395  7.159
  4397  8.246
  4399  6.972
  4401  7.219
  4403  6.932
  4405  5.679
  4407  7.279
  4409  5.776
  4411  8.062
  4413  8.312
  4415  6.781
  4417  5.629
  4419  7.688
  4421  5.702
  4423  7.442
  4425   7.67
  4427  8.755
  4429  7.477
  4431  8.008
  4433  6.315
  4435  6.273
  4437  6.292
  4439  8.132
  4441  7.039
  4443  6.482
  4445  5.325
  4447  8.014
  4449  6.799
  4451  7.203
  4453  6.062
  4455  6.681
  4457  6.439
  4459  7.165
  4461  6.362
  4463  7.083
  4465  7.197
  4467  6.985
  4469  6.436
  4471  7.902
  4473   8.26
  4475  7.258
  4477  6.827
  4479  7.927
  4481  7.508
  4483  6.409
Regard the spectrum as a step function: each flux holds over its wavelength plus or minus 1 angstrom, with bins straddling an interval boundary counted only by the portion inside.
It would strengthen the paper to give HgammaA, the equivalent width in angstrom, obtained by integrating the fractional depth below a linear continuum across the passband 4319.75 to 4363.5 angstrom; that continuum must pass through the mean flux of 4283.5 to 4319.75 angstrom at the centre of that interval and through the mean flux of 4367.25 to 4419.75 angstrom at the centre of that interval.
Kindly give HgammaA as 2.6 angstrom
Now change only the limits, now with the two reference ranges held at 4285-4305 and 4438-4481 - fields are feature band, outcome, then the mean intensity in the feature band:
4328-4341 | 0.54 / 6.46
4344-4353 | 0.58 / 6.34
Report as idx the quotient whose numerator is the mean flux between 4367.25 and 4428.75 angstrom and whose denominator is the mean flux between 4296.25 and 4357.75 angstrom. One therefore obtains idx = 1.14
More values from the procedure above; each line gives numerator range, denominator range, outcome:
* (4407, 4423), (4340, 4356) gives 1.08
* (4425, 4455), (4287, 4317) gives 1.08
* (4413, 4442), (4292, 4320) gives 1.09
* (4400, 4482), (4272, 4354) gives 1.07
